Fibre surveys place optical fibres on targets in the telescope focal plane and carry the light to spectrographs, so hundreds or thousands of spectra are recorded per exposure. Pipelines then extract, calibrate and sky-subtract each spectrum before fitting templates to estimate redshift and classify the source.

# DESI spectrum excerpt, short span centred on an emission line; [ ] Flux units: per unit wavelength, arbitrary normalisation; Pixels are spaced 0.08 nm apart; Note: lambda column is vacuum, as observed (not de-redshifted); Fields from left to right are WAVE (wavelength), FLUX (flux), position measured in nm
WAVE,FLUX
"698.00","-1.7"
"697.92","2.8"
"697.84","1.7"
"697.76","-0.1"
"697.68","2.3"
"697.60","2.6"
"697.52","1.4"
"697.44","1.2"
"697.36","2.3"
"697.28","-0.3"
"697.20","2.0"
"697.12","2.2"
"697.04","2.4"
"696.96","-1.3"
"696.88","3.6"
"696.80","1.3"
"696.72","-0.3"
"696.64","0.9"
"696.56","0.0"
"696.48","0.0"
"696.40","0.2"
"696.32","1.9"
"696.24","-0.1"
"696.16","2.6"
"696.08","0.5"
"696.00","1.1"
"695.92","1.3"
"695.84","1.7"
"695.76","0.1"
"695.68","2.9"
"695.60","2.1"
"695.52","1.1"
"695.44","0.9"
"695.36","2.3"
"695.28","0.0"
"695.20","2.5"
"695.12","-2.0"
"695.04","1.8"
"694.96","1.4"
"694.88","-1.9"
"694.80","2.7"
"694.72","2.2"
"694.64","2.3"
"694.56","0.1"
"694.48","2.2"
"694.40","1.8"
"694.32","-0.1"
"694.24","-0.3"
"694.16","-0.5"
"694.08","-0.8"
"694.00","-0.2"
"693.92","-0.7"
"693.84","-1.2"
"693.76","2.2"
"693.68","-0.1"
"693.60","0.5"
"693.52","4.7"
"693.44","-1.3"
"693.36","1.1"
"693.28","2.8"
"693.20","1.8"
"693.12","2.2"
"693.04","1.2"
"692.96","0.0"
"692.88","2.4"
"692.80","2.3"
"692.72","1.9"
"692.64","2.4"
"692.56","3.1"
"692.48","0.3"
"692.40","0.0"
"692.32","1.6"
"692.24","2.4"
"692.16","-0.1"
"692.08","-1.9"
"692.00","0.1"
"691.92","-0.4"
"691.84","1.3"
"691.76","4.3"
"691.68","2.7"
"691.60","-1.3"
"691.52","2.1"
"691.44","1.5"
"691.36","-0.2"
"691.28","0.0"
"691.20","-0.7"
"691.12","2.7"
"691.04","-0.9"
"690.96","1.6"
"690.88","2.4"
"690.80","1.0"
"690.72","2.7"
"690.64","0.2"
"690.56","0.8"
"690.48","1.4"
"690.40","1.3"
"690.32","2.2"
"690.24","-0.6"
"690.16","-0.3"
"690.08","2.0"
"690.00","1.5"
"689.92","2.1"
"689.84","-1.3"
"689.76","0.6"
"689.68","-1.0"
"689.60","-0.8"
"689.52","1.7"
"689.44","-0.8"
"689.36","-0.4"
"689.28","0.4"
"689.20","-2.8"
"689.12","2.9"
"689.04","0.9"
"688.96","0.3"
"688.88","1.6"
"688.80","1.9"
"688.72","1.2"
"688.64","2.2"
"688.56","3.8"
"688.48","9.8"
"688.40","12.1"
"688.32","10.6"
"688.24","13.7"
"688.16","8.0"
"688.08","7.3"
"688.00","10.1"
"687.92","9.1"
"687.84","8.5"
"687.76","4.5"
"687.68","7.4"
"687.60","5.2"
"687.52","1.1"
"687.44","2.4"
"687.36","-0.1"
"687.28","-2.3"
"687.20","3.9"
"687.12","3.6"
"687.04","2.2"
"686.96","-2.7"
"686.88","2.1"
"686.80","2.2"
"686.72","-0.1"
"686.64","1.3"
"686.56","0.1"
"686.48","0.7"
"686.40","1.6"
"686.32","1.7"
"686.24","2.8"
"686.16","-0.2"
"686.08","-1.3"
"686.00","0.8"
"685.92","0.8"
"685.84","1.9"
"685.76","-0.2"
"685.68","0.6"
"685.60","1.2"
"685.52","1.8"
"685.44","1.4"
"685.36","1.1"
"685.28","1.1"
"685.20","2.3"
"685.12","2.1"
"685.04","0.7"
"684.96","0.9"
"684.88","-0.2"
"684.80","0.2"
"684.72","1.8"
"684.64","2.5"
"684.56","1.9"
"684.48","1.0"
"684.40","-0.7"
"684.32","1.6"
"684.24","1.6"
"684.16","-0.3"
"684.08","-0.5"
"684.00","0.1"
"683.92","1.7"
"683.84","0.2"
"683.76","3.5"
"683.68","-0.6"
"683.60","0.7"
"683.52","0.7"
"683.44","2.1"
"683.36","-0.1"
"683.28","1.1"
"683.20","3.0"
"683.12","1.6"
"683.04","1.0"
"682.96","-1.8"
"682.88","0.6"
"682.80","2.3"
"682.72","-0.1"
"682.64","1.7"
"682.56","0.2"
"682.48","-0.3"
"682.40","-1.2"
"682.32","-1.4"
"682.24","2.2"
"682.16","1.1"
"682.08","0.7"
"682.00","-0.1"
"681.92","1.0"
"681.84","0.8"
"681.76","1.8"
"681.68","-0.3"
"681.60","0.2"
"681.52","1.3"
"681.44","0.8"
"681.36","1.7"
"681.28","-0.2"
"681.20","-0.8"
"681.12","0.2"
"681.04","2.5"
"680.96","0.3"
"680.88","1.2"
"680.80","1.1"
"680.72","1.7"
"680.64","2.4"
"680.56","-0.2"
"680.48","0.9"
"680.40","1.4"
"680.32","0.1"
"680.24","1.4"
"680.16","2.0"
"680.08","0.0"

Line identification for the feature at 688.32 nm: [O II] 3727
